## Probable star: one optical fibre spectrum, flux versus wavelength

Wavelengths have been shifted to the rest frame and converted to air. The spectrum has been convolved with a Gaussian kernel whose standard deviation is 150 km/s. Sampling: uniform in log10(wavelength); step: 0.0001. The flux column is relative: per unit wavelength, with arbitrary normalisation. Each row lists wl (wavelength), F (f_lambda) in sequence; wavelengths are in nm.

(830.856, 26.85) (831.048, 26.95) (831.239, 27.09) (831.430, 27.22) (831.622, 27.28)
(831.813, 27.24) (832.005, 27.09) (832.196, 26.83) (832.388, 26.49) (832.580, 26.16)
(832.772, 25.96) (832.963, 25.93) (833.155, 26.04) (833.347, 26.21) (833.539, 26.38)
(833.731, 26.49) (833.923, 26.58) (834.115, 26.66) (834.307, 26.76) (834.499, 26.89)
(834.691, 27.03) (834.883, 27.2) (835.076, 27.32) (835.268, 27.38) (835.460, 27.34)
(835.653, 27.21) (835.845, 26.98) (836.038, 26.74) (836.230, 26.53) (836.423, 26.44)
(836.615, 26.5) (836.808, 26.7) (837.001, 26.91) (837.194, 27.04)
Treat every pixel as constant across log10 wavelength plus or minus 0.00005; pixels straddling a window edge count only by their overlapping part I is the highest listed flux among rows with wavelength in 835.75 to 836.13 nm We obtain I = 26.98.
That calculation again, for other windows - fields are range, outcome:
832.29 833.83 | 26.49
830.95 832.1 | 27.28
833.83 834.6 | 26.89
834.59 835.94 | 27.38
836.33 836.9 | 26.7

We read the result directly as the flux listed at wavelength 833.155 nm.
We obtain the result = 26.04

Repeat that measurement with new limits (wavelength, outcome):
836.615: 26.5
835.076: 27.32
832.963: 25.93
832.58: 26.16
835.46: 27.34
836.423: 26.44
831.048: 26.95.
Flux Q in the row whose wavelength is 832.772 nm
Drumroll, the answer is 25.96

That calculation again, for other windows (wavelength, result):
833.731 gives 26.49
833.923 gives 26.58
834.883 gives 27.2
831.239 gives 27.09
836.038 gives 26.74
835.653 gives 27.21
